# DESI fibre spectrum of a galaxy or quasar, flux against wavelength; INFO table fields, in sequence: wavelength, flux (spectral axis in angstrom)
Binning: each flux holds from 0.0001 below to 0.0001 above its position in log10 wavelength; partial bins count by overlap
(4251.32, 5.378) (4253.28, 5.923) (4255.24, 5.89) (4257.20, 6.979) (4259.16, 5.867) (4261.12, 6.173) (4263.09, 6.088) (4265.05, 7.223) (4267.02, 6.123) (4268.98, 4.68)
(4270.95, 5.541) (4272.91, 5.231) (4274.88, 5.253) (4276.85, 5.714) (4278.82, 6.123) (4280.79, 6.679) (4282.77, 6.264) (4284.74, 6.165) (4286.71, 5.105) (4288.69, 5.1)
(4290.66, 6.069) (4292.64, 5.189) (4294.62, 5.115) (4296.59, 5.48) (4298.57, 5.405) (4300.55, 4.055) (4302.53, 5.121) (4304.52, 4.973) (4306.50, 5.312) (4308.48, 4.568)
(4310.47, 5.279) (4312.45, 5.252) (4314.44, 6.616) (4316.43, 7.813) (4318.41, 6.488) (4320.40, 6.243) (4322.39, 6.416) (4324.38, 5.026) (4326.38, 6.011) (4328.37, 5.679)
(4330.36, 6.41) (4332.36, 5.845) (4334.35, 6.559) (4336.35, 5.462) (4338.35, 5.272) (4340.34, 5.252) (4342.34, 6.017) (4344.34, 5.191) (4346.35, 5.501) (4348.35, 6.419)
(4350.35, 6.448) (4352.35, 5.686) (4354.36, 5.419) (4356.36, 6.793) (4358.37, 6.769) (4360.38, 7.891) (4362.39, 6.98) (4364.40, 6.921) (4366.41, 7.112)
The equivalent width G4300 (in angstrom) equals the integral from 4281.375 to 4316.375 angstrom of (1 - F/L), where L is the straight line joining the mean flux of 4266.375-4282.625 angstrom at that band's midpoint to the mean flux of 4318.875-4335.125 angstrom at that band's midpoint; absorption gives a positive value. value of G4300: 2.4 angstrom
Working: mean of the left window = 5.69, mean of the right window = 6.03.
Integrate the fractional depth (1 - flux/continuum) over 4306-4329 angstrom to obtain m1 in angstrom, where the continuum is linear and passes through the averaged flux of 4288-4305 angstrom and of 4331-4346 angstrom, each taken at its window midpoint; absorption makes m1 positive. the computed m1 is -2.1 angstrom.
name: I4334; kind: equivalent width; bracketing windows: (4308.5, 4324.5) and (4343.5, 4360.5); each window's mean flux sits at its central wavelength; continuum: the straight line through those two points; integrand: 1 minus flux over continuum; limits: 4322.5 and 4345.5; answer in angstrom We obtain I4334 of 1.52 angstrom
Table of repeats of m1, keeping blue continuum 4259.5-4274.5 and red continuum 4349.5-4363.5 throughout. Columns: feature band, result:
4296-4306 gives 1.82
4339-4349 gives 1.29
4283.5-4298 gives 1.35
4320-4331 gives 0.67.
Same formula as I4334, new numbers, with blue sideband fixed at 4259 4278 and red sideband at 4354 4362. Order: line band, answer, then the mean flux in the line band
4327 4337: 0.8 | 6.01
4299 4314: 2.9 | 5.02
